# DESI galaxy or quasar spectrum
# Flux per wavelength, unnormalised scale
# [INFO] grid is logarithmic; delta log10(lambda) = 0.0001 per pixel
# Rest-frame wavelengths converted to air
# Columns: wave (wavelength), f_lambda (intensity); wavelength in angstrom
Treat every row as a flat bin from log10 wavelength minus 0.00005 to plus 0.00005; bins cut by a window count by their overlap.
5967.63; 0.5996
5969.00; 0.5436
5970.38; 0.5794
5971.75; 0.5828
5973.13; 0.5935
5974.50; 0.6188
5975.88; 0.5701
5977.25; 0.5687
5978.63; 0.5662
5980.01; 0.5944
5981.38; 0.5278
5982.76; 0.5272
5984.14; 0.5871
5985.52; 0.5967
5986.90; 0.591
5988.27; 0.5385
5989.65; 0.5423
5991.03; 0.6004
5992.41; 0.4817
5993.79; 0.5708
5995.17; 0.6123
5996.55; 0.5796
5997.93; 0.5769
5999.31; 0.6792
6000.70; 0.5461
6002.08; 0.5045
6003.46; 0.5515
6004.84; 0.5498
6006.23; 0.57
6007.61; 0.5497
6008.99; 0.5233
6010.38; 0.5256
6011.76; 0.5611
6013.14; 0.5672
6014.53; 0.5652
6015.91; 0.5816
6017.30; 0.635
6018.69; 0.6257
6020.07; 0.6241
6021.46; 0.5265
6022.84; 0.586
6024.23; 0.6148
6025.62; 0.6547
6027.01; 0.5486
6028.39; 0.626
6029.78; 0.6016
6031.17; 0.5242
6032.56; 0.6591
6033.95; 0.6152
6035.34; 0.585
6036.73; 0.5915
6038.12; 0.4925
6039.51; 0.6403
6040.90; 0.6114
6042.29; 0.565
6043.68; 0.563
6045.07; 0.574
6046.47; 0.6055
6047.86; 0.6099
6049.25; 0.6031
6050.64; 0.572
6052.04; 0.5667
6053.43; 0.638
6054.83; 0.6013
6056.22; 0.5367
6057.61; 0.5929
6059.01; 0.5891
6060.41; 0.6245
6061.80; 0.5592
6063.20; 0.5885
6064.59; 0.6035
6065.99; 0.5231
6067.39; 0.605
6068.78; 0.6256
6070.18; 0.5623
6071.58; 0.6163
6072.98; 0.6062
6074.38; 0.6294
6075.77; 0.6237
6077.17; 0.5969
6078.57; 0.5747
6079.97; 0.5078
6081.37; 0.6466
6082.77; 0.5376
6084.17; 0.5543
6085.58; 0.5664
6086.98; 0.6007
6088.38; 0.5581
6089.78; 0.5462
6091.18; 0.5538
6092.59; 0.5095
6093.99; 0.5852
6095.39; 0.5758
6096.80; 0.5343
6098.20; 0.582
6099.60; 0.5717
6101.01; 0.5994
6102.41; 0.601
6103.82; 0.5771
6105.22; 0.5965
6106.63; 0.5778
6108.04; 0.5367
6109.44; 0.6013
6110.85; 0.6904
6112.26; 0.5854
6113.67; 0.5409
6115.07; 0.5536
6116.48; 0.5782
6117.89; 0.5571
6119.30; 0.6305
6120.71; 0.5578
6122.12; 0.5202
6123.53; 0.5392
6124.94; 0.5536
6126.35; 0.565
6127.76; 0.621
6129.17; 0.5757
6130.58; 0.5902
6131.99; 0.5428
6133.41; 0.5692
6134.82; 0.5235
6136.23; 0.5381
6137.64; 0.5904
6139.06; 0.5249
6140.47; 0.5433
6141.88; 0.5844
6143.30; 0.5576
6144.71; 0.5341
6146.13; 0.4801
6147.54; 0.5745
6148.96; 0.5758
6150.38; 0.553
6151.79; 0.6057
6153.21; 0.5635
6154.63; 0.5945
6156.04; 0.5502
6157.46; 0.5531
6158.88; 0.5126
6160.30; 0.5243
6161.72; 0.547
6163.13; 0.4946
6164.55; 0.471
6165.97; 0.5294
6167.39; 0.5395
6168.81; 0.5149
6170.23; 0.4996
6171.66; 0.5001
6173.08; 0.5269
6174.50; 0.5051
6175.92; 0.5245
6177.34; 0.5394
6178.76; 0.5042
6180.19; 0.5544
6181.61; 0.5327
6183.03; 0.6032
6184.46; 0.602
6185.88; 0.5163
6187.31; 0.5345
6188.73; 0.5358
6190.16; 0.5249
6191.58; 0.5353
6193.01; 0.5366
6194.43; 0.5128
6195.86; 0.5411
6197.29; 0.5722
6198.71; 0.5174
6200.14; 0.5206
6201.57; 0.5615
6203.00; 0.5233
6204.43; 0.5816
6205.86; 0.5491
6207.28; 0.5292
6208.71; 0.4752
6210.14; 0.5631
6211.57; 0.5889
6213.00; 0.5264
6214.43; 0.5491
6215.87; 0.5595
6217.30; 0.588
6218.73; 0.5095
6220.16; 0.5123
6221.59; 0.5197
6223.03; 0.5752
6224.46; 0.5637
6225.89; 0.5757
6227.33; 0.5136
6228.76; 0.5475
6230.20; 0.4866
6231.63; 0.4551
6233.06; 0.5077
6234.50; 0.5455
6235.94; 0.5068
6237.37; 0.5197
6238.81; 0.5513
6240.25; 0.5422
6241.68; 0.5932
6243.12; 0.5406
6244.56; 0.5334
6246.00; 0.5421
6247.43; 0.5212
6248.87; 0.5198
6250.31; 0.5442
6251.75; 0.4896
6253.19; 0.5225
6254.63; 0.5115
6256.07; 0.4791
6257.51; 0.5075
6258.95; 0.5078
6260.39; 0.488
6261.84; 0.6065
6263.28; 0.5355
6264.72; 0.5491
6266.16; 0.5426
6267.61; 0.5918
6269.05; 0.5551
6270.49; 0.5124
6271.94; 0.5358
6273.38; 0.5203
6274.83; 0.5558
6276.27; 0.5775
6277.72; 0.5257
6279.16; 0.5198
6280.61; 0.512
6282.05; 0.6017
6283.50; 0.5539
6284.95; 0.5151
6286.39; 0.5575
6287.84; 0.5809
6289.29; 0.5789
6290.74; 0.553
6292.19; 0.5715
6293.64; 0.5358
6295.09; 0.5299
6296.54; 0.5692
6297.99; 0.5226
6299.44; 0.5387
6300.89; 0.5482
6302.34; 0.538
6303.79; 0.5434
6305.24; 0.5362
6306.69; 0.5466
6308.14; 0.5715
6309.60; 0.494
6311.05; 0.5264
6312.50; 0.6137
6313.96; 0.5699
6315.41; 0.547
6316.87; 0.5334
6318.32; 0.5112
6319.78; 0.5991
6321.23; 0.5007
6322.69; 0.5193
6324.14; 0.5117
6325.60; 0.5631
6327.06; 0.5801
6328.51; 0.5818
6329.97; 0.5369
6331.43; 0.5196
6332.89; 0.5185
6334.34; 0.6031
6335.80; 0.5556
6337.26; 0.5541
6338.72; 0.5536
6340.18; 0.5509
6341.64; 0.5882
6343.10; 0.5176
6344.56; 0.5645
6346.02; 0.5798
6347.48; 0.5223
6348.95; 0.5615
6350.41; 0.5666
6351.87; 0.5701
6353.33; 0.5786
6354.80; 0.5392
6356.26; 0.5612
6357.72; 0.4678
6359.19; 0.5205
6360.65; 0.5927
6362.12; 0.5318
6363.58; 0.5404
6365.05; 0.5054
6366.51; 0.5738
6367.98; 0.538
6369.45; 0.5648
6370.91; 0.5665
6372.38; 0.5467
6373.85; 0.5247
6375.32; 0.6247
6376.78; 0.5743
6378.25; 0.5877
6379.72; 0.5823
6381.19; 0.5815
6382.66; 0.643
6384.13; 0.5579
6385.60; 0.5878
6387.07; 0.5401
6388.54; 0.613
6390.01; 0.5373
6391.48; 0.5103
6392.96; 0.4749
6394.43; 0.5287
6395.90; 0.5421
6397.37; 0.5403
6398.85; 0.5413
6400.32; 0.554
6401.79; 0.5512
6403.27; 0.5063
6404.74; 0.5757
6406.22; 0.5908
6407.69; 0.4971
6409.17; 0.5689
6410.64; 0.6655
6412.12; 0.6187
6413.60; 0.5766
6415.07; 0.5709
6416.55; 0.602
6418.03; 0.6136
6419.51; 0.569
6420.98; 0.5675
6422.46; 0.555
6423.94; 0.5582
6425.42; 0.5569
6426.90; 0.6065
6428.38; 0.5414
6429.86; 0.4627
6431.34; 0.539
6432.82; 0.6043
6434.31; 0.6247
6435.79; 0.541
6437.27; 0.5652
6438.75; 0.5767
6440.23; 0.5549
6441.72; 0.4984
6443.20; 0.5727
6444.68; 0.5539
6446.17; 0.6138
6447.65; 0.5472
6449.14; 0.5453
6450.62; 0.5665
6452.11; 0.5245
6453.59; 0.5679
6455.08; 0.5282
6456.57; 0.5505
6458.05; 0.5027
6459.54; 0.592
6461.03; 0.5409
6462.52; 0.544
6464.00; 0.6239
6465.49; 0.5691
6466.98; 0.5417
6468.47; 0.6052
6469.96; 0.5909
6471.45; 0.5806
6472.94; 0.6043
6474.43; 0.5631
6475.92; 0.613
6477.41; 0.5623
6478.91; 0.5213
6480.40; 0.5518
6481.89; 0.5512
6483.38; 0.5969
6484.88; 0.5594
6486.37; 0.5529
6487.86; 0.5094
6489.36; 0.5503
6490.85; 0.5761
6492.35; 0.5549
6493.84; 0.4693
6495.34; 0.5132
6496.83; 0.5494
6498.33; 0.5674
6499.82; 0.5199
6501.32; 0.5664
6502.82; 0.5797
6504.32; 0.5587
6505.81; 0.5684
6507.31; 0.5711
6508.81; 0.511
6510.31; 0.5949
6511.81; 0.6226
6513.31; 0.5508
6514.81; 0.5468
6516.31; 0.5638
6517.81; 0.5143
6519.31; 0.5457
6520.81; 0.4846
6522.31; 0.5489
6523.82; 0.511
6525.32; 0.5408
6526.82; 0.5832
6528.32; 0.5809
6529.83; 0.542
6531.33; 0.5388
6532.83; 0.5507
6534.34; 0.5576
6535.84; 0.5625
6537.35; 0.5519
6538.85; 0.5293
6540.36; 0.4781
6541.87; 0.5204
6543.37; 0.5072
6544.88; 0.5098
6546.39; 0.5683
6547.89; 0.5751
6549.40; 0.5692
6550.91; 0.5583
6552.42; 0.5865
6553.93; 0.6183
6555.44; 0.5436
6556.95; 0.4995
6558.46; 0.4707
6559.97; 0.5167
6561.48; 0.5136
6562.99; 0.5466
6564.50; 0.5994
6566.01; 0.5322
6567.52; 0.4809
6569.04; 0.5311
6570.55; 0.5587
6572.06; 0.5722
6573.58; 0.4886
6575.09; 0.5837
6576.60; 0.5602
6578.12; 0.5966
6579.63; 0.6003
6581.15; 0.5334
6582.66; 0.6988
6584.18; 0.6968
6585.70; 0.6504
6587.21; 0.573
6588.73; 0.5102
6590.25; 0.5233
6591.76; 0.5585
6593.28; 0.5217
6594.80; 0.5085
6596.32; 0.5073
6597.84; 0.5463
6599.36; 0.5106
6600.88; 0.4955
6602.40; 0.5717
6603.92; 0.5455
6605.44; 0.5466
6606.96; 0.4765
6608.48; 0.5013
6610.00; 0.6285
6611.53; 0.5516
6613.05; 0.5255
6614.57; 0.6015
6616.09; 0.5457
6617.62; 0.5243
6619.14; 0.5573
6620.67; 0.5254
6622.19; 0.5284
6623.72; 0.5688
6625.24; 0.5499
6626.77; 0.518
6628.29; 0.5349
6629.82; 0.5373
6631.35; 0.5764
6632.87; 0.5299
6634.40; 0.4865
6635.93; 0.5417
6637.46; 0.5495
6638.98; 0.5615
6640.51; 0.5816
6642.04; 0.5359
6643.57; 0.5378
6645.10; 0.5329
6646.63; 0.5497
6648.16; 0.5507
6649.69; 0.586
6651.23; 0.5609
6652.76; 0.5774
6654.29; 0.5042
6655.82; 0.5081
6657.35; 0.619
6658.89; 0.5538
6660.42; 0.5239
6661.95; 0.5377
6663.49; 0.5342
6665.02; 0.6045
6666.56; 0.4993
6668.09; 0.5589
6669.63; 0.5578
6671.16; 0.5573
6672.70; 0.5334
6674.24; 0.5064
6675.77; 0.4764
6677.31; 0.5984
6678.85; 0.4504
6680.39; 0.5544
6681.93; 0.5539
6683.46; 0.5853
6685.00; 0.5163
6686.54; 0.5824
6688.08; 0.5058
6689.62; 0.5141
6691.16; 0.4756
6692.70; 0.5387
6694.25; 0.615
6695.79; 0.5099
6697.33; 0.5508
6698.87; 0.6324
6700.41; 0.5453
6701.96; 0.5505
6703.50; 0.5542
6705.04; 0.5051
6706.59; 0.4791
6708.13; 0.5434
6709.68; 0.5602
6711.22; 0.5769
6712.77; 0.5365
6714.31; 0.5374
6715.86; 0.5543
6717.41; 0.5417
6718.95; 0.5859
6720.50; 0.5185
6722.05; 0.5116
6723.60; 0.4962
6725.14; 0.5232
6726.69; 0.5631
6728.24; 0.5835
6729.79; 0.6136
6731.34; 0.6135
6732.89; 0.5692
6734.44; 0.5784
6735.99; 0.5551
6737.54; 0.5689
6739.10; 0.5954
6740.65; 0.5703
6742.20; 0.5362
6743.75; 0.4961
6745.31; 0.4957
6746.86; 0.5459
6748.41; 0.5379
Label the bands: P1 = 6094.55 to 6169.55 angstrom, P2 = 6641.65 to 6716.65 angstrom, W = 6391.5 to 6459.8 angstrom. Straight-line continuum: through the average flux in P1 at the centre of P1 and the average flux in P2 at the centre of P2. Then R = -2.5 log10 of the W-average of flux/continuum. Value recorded -0.01 mag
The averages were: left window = 0.56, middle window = 0.558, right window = 0.544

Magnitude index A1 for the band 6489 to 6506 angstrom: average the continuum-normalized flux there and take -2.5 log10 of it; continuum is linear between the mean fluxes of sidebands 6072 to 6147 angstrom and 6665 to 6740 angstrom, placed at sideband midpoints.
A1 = 0.015 mag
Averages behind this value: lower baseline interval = 0.57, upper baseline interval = 0.547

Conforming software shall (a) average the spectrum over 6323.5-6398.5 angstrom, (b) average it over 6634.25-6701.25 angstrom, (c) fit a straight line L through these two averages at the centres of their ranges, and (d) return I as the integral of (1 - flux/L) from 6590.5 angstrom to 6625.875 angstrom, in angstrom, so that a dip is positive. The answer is 0.5 angstrom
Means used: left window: 0.554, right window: 0.545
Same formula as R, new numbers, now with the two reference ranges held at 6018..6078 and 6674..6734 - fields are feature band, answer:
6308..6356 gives 0.040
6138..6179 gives 0.095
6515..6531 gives 0.033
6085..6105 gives 0.038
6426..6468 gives 0.012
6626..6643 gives 0.018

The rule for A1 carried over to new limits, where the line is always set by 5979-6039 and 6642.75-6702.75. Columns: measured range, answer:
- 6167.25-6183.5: 0.08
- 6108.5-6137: 0.00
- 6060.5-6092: -0.02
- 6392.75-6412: 0.01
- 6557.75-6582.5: 0.01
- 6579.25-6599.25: -0.04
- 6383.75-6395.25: 0.03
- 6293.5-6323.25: 0.04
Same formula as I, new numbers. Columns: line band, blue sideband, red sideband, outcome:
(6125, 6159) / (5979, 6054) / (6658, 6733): 0.74 angstrom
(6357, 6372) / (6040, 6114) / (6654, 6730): 0.64 angstrom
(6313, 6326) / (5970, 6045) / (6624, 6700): 0.49 angstrom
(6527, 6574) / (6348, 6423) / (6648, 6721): 0.86 angstrom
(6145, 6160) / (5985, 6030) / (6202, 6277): -0.11 angstrom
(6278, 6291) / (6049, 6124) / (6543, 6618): 0.38 angstrom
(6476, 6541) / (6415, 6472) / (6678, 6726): 0.98 angstrom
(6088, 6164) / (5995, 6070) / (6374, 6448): 2.17 angstrom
